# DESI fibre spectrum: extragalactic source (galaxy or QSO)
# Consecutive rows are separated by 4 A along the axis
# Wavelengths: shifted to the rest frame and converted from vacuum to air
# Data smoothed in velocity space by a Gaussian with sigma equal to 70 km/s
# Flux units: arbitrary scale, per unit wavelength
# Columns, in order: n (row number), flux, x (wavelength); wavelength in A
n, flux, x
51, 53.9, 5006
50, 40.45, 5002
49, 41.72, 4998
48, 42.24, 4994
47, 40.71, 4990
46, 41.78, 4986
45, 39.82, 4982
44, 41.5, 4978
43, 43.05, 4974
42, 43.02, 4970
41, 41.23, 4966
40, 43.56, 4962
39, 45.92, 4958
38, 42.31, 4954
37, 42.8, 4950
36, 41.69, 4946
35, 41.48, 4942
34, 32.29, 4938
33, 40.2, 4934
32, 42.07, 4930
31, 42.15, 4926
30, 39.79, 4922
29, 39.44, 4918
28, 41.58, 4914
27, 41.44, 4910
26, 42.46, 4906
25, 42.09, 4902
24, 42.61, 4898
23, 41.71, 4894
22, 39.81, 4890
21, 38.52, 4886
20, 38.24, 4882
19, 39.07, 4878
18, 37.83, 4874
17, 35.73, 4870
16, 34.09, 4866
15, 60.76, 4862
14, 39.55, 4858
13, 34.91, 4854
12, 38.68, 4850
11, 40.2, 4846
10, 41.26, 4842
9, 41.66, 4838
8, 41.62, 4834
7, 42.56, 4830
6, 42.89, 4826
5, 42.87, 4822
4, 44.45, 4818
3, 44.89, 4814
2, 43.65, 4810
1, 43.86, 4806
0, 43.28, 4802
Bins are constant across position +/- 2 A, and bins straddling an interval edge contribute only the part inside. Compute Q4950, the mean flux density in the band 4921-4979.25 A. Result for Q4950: 41.6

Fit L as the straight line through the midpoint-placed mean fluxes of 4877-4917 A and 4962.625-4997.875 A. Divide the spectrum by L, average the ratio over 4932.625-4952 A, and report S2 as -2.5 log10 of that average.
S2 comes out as 0.04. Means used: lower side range 40.8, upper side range 41.7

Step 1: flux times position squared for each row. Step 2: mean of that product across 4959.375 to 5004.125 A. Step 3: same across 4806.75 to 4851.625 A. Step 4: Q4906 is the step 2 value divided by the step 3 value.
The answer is 1.1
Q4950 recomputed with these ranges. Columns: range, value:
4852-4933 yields 40.7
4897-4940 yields 40.5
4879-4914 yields 40.9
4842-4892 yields 39.8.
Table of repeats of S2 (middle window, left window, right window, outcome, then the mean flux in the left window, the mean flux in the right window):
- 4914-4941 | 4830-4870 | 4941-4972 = 0.07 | 41.2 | 42.8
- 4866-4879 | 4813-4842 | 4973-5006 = 0.16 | 42.8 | 42.1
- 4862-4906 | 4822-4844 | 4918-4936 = 0.03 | 42.1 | 40.9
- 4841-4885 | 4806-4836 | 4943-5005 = 0.08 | 43.3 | 42.3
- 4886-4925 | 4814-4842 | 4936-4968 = 0.02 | 42.7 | 41.4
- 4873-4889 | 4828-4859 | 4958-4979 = 0.06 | 40.1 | 42.8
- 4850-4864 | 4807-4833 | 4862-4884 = -0.10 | 43.5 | 39.2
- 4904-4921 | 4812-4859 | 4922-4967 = 0.01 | 41.3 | 41.4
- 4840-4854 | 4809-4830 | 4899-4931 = 0.10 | 43.6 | 41.4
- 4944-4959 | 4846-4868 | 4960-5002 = -0.03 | 41.5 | 41.8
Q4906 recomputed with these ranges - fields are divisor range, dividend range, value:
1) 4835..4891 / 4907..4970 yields 1.06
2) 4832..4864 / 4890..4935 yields 1.00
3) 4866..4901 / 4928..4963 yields 1.09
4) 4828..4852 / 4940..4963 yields 1.10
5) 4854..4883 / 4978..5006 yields 1.09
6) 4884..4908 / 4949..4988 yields 1.06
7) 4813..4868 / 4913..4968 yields 1.02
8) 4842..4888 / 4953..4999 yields 1.11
